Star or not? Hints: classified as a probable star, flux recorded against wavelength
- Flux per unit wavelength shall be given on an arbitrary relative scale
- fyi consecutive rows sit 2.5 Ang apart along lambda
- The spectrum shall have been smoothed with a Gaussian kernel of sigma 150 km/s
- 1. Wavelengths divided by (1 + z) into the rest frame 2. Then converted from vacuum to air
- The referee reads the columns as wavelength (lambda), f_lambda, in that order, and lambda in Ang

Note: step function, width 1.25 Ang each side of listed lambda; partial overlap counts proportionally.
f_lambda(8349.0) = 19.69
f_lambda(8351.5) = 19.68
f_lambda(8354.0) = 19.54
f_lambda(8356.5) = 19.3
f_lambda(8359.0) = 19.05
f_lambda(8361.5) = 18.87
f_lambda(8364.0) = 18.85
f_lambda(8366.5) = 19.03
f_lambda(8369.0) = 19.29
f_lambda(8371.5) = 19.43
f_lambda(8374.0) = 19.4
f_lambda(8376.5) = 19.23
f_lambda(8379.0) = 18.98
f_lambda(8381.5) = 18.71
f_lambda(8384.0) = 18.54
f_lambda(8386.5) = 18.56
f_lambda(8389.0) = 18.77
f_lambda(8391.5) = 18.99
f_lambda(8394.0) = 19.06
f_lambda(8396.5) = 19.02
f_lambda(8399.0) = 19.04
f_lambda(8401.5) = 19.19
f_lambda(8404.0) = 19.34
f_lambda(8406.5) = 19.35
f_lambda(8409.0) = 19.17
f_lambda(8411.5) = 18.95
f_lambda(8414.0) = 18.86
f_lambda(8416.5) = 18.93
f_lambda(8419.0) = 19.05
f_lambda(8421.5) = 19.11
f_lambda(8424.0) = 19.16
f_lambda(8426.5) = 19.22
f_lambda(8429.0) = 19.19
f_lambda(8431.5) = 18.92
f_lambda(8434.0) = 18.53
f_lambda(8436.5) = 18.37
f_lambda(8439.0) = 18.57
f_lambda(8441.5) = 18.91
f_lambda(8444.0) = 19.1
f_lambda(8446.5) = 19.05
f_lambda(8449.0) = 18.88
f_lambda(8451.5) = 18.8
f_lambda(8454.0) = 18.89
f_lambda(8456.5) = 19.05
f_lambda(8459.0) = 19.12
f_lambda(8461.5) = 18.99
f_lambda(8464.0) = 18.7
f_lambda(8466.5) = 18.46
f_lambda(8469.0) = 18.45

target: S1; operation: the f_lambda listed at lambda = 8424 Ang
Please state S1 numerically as 19.16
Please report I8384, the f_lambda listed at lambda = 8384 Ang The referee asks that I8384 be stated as 18.54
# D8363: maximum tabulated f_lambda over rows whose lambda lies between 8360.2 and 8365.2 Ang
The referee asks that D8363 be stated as 18.87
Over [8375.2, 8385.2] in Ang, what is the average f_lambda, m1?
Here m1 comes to 18.9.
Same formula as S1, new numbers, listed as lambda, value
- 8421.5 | 19.11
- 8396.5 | 19.02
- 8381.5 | 18.71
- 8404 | 19.34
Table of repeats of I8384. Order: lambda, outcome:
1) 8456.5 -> 19.05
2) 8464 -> 18.7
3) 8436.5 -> 18.37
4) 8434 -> 18.53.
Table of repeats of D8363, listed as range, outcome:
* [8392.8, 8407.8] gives 19.35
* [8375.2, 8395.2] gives 19.23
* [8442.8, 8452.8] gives 19.1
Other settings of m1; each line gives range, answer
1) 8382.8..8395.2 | 18.8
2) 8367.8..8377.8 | 19.3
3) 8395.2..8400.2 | 19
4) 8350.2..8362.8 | 19.3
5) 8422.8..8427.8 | 19.2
